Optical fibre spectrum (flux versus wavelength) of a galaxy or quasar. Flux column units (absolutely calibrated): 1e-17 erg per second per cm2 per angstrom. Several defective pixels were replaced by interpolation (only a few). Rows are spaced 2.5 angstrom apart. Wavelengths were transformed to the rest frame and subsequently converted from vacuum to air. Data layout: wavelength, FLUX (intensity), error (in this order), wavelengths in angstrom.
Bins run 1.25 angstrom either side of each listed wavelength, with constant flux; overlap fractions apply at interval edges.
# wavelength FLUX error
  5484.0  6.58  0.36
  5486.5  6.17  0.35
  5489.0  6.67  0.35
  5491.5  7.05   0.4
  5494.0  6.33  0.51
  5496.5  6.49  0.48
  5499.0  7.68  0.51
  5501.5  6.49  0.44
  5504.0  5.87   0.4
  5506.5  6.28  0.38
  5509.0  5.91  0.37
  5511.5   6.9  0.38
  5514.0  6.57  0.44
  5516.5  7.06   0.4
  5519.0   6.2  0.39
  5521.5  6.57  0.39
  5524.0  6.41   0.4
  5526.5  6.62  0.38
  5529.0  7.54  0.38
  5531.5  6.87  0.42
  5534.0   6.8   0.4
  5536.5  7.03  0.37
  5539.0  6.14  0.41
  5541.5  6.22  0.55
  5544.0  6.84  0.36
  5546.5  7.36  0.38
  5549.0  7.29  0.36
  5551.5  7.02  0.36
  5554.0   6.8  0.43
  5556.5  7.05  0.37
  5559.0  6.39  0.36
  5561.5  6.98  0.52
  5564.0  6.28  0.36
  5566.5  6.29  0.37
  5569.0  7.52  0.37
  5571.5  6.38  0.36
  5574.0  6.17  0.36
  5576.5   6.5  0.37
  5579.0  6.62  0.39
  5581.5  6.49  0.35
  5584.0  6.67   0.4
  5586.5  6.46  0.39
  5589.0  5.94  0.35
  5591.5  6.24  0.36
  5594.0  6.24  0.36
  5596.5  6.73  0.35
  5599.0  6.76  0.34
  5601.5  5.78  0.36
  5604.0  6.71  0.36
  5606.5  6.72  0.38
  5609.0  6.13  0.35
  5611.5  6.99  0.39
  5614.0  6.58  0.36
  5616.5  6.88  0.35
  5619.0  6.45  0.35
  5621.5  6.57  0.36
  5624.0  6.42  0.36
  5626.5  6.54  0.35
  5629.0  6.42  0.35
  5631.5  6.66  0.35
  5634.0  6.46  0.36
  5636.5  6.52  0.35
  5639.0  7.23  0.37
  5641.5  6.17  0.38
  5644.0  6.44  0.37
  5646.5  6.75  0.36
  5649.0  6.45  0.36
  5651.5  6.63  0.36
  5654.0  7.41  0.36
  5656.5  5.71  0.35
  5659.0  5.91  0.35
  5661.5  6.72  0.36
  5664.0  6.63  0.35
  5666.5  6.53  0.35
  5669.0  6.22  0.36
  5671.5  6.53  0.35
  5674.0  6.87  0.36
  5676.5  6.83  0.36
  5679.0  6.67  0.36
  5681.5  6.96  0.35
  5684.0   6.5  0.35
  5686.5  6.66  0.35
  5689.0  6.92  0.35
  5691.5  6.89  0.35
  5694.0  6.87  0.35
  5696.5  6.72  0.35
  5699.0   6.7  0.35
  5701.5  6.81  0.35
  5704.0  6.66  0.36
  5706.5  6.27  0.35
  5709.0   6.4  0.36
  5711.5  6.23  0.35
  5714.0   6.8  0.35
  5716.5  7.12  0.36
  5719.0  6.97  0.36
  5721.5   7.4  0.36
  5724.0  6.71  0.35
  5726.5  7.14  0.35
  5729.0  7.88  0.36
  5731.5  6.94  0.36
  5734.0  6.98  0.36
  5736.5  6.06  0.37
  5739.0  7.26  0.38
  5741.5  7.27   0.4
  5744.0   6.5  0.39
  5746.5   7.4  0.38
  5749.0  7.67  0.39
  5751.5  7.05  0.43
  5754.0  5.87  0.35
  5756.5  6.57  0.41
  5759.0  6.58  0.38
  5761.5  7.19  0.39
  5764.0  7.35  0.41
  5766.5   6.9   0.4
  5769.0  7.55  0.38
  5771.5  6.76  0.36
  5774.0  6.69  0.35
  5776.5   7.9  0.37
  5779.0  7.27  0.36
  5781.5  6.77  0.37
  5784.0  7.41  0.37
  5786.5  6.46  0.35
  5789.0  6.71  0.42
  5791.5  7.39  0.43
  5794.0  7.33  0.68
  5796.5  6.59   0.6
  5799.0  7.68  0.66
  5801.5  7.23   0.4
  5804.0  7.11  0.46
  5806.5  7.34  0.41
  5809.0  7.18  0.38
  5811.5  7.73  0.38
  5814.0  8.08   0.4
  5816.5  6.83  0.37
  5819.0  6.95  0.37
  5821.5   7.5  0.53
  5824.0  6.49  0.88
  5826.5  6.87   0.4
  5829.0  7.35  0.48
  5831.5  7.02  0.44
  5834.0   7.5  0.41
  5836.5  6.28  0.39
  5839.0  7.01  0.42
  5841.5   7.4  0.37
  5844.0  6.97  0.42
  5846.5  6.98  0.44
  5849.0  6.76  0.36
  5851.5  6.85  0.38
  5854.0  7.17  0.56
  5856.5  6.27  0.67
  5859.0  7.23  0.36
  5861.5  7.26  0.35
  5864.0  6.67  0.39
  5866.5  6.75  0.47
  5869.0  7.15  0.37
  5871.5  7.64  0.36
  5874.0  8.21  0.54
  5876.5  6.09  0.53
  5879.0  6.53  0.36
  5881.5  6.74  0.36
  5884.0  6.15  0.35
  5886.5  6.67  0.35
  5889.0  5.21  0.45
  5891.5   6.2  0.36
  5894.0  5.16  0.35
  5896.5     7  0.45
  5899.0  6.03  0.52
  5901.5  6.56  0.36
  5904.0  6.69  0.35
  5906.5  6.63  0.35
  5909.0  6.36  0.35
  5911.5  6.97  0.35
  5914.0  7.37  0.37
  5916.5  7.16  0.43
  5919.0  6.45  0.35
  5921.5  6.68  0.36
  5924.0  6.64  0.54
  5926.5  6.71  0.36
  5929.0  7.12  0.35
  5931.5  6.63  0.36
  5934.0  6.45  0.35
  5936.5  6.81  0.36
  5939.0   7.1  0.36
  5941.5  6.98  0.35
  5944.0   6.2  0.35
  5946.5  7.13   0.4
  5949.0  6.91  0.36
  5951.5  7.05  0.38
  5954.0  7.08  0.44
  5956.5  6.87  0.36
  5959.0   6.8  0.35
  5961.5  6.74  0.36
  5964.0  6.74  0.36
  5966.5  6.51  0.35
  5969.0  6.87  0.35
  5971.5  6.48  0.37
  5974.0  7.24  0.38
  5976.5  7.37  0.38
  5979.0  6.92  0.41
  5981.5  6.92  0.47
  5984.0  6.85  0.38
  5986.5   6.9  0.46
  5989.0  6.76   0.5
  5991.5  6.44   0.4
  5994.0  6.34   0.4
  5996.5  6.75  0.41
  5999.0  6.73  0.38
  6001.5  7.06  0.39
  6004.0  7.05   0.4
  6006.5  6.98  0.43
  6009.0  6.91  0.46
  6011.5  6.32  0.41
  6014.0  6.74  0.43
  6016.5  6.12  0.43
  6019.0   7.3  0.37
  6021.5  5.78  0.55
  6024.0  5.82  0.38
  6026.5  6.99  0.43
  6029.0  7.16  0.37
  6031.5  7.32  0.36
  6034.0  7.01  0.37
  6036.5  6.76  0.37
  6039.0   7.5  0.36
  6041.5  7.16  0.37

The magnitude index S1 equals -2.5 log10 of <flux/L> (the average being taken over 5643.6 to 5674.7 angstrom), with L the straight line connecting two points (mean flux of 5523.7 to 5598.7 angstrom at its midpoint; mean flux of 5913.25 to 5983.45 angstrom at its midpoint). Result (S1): 0.03 mag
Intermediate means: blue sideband 6.67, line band 6.52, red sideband 6.85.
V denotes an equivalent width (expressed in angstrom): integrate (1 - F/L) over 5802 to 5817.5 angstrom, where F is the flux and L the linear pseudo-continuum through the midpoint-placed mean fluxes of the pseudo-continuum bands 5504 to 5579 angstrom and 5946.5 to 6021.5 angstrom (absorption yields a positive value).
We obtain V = -1.4 angstrom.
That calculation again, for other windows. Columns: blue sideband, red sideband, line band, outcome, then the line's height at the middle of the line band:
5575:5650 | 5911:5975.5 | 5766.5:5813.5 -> -3.46 angstrom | 6.69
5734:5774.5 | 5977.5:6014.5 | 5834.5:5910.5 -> 1.76 angstrom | 6.85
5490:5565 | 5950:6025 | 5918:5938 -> 0.15 angstrom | 6.75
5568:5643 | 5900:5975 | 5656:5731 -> -1.37 angstrom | 6.6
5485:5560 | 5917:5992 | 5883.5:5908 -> 2.04 angstrom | 6.8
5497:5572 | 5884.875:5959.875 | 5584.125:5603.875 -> 1.04 angstrom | 6.7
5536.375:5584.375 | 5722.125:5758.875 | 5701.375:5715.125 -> 0.79 angstrom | 6.9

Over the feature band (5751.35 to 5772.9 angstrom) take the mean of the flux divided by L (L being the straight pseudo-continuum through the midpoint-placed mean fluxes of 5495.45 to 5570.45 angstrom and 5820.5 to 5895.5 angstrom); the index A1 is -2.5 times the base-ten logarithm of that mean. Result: -0.01 mag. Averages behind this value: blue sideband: 6.72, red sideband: 6.8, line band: 6.86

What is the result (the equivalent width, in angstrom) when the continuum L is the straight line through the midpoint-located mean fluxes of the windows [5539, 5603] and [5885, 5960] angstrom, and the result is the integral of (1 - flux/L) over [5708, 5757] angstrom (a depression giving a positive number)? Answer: -2.2 angstrom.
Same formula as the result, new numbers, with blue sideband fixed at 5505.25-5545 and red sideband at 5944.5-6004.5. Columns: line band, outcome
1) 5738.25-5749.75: -0.8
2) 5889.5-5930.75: 1.4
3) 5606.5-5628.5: 0.3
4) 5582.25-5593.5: 0.5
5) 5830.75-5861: -0.8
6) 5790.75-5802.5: -0.8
